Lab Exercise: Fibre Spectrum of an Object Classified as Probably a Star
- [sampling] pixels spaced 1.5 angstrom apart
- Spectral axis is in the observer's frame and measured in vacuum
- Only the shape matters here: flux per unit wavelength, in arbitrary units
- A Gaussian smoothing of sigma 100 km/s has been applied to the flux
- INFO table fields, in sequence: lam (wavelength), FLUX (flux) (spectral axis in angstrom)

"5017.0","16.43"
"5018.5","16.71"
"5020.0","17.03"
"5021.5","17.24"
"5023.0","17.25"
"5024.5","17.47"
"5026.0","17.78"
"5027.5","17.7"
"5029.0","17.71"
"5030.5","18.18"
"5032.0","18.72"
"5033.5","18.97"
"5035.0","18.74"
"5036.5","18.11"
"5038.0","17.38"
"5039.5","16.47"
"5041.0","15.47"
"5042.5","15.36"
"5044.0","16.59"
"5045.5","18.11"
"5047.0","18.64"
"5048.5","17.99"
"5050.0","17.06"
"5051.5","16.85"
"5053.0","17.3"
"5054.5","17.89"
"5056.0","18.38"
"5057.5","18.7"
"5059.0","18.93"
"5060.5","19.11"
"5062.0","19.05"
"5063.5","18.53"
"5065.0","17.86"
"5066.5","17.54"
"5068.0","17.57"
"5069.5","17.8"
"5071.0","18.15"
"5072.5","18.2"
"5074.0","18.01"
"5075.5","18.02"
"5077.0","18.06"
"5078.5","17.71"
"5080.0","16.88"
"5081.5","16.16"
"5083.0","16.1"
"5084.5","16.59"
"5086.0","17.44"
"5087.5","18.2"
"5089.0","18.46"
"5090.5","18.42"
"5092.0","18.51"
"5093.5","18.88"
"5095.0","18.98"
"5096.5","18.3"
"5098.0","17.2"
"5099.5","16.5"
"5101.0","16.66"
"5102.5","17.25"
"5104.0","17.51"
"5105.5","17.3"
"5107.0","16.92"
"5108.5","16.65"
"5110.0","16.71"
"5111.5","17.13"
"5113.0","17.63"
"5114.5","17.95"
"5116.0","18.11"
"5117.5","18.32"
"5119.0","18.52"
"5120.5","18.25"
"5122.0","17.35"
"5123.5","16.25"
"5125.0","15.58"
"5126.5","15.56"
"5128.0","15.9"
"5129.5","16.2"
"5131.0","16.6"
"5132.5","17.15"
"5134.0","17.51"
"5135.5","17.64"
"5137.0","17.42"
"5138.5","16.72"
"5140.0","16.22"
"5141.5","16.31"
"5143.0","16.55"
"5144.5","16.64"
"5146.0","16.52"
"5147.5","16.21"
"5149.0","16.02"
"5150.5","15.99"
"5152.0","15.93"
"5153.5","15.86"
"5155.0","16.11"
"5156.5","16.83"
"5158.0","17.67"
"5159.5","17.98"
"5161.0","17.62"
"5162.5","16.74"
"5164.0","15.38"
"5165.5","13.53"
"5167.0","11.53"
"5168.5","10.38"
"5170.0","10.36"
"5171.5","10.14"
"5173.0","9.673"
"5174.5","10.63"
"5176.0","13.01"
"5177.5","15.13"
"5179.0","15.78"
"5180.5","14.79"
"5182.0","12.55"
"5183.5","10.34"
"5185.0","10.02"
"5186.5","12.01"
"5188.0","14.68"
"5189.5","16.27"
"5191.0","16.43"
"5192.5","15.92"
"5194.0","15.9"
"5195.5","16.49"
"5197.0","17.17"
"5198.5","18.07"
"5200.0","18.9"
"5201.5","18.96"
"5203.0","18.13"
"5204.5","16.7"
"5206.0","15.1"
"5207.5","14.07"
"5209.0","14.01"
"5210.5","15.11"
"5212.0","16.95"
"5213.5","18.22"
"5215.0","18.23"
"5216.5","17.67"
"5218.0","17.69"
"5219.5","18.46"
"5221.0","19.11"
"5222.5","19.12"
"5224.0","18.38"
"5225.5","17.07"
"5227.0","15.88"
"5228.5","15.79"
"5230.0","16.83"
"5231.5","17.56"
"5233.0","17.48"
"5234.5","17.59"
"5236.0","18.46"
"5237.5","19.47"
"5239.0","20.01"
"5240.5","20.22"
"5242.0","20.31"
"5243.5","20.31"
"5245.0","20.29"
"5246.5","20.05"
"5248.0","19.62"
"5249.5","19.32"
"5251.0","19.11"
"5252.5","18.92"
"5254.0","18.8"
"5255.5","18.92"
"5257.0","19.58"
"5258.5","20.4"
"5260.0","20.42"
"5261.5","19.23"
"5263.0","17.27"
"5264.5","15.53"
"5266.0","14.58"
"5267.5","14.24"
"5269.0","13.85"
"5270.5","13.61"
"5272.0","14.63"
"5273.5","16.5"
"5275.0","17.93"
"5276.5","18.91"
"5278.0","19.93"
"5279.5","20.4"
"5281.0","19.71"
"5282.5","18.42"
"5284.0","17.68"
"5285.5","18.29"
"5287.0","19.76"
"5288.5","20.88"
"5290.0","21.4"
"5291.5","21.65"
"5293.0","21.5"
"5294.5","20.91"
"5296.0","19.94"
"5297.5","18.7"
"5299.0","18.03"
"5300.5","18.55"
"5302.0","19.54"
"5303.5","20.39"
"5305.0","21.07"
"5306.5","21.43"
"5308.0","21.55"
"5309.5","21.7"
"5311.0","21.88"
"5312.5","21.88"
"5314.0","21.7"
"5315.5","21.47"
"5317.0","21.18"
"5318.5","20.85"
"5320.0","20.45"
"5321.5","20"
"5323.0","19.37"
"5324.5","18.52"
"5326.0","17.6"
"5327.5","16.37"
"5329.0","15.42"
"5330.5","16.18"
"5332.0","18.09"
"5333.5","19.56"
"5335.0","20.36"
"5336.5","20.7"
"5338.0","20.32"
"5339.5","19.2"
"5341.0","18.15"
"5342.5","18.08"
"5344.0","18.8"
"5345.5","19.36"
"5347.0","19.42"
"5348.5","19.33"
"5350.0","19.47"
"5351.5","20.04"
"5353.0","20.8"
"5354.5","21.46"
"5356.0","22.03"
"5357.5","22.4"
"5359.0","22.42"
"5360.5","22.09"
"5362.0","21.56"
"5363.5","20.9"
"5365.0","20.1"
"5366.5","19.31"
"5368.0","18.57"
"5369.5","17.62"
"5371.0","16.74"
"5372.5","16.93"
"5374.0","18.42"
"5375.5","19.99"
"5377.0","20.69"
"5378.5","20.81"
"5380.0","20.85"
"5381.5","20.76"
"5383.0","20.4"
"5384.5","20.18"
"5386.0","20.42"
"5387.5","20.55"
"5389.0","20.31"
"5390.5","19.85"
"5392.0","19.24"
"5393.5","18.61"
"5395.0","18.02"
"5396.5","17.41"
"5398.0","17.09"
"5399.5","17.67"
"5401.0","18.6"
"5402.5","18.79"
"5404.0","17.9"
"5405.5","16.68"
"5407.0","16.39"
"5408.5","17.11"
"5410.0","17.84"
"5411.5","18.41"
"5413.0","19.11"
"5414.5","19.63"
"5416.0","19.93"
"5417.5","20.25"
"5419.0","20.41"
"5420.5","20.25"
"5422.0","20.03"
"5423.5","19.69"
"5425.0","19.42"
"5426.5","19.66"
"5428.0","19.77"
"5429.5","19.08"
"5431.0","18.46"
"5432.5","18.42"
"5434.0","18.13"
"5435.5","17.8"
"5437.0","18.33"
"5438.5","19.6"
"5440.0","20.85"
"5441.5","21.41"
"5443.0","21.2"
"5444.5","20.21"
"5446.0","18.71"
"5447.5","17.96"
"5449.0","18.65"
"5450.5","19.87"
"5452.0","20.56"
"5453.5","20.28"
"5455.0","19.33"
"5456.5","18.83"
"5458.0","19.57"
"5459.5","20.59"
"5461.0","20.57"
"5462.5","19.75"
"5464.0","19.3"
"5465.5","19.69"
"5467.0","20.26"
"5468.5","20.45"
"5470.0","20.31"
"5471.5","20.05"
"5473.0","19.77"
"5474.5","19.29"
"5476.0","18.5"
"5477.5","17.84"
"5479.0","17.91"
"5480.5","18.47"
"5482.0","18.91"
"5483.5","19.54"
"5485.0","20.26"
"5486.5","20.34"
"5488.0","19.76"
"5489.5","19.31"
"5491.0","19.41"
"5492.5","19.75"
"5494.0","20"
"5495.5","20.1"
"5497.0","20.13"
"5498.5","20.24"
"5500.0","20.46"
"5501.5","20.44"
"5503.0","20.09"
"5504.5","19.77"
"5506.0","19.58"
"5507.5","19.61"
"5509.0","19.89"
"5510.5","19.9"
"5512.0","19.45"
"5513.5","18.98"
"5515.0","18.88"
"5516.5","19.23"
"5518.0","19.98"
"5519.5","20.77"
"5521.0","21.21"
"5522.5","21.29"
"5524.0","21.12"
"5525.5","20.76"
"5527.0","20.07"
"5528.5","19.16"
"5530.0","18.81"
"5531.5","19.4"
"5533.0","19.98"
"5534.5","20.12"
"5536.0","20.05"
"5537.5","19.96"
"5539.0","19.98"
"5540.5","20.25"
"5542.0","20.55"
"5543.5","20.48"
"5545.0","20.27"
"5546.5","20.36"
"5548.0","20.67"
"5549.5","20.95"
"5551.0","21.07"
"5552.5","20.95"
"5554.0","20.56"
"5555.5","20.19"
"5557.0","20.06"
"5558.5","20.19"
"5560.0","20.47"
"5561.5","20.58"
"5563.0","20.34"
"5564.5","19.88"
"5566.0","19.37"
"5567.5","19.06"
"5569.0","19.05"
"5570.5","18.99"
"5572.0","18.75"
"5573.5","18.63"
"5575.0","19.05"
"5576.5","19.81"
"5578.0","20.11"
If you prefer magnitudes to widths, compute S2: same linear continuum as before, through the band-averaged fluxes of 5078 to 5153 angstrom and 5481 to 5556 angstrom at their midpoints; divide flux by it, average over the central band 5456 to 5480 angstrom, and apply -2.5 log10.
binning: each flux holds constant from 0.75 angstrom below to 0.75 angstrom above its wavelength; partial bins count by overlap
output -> 0.01 mag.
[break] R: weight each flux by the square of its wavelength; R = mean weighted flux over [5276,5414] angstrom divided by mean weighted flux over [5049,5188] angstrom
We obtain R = 1.30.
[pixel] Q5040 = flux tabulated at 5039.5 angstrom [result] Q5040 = 16.47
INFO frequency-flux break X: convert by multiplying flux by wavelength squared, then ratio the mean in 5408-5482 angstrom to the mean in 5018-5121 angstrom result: 1.3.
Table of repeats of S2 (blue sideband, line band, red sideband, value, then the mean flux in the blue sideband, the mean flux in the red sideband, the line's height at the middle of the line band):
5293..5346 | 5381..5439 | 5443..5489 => 0.03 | 19.7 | 19.5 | 19.6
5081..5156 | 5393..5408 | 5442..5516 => 0.08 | 17.1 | 19.7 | 19.1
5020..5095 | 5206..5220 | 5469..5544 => 0.12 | 17.8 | 19.8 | 18.5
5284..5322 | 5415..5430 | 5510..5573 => 0.02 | 20.5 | 20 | 20.3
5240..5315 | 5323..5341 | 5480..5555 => 0.06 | 19.2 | 20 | 19.4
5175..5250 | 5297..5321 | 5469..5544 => -0.16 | 16.9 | 19.8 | 17.8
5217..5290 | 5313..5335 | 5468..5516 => -0.03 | 18.3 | 19.6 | 18.7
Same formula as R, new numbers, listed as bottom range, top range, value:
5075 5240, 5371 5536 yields 1.33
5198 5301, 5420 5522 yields 1.17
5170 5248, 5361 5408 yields 1.24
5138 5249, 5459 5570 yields 1.38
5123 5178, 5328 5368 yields 1.39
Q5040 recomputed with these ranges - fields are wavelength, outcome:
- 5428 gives 19.77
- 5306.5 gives 21.43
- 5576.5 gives 19.81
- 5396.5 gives 17.41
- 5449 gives 18.65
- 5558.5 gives 20.19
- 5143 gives 16.55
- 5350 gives 19.47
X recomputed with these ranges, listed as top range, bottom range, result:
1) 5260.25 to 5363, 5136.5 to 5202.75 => 1.35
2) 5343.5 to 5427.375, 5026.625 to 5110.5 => 1.24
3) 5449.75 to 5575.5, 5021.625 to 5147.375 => 1.34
